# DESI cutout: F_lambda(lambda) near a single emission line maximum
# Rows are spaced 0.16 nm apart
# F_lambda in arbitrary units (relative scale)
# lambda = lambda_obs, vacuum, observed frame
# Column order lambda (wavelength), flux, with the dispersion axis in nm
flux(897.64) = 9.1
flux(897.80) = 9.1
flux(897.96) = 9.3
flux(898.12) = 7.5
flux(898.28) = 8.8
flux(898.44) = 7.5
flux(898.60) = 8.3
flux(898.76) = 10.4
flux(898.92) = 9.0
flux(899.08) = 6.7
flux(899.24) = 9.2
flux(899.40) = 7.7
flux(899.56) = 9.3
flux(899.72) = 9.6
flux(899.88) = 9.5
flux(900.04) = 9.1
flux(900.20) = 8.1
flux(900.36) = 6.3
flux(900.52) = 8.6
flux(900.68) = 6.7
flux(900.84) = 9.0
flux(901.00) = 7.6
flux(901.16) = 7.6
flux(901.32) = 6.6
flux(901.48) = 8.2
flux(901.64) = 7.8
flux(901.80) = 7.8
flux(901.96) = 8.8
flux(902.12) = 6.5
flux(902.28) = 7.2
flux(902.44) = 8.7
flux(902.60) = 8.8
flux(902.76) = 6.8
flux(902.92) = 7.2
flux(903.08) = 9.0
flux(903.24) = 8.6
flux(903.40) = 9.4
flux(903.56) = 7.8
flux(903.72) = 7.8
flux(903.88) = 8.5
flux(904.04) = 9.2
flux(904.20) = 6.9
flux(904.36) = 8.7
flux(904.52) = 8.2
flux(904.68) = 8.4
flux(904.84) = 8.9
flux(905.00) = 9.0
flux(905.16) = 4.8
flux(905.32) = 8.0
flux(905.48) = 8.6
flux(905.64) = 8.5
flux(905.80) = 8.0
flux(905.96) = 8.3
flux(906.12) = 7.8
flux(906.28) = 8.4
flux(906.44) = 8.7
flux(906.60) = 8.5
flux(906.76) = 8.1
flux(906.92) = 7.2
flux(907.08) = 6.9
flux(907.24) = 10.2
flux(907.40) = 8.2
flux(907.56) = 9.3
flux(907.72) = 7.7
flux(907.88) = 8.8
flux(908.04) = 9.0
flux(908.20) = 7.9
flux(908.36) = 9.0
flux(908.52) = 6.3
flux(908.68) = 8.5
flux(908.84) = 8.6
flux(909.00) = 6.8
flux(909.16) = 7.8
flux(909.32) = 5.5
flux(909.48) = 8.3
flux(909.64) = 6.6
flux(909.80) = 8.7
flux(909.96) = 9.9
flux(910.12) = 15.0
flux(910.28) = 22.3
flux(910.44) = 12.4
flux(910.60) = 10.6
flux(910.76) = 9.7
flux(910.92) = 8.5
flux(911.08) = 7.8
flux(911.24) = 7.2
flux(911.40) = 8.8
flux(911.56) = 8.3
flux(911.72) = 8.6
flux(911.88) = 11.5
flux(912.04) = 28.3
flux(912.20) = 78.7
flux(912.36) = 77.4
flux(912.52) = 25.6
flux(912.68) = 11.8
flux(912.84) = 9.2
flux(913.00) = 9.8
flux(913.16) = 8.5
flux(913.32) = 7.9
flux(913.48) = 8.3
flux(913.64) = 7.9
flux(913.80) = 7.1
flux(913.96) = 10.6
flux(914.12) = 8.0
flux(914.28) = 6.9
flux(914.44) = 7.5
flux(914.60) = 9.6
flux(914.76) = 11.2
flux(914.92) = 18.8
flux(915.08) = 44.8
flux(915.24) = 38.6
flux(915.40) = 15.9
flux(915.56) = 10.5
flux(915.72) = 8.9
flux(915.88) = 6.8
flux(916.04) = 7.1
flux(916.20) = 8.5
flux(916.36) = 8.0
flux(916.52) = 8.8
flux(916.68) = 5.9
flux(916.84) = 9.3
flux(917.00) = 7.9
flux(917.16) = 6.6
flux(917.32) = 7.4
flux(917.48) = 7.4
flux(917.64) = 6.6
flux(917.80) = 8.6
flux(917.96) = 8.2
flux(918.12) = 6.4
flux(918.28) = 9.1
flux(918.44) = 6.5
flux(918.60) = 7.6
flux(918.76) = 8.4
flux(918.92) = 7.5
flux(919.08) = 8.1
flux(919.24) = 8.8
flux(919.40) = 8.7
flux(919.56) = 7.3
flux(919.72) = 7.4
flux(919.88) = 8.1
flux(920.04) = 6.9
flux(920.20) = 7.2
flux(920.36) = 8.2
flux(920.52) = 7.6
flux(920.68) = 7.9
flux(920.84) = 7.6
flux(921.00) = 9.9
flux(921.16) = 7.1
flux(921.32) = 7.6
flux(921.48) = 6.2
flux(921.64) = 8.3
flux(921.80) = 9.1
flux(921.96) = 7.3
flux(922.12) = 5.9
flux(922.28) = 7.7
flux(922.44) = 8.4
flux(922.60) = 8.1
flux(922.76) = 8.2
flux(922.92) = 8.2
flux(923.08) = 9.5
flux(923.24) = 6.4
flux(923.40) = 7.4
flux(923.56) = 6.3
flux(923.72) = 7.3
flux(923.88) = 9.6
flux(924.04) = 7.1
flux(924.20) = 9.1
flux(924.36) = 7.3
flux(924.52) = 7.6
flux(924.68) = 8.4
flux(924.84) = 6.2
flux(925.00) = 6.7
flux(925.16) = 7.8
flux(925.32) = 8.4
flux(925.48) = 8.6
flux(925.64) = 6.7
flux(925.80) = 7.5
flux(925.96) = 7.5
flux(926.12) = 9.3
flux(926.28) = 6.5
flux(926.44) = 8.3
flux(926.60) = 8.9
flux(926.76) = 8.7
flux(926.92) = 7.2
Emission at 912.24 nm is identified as Halpha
